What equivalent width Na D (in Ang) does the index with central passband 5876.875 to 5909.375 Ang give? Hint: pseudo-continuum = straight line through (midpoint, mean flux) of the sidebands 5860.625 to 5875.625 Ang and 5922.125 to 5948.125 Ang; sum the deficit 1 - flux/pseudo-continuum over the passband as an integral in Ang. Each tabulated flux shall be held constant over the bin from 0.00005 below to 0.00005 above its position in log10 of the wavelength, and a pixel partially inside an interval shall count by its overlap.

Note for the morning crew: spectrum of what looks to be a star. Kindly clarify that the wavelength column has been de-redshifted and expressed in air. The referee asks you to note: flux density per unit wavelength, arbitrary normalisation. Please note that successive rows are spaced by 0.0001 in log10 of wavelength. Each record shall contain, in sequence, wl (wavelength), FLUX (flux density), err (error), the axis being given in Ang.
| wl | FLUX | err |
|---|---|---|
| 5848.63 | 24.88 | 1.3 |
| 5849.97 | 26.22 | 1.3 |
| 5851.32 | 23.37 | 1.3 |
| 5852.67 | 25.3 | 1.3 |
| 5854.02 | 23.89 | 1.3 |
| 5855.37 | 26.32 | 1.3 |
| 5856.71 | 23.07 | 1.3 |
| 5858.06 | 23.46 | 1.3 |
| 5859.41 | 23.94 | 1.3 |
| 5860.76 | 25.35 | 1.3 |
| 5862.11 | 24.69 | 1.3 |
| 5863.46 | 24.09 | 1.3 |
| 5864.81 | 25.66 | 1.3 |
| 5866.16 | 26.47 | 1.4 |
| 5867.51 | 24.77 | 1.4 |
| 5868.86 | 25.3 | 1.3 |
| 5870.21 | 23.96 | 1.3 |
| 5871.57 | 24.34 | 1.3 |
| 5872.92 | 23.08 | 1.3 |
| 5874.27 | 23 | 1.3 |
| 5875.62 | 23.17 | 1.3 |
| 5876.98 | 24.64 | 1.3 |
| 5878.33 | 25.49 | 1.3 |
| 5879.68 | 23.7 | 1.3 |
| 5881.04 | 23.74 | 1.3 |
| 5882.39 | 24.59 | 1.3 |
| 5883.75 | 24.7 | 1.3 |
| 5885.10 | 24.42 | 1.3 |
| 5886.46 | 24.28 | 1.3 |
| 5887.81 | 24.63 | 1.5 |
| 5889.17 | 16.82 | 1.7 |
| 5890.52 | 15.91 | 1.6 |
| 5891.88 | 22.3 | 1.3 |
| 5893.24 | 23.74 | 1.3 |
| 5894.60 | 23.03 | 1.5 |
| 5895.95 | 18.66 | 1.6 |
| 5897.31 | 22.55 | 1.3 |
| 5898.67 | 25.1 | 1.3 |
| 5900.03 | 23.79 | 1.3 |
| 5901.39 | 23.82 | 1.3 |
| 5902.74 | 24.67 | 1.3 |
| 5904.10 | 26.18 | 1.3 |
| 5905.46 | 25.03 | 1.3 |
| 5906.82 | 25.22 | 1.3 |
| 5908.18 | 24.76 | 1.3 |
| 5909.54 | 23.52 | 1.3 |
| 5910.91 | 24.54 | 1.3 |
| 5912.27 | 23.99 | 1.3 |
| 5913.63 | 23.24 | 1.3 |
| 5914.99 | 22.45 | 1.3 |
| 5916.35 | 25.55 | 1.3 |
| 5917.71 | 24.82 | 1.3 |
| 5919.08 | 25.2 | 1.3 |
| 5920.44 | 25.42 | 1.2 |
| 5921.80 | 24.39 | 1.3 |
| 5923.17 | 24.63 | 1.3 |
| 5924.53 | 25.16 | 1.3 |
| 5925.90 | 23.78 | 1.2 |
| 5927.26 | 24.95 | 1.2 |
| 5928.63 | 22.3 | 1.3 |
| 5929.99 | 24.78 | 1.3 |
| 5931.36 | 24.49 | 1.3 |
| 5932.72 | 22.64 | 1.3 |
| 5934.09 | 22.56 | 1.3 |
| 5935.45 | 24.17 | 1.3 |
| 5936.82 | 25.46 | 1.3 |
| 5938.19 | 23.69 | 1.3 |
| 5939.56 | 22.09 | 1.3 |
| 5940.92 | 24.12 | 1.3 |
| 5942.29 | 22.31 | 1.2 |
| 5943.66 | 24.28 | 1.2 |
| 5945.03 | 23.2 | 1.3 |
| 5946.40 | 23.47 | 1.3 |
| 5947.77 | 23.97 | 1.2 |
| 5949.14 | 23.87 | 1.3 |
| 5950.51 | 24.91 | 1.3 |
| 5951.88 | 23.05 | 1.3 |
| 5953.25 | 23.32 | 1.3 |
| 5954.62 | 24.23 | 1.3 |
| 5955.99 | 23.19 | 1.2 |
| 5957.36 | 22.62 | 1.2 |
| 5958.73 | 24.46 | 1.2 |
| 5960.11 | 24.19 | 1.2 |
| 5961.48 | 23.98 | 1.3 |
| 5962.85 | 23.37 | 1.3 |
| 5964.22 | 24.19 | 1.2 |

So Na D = 1.2 Ang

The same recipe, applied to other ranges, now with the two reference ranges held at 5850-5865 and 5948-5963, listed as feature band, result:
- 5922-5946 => 0.1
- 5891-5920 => 0.3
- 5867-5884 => 0.1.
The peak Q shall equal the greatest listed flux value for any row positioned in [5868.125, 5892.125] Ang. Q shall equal 25.49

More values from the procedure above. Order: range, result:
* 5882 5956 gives 26.18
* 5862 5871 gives 26.47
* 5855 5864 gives 26.32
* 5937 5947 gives 24.28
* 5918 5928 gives 25.42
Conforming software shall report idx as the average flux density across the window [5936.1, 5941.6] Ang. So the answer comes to 23.8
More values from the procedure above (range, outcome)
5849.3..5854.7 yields 24.7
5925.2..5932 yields 24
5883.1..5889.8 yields 23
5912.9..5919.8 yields 24.3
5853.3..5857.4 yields 24.5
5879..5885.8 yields 24.2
